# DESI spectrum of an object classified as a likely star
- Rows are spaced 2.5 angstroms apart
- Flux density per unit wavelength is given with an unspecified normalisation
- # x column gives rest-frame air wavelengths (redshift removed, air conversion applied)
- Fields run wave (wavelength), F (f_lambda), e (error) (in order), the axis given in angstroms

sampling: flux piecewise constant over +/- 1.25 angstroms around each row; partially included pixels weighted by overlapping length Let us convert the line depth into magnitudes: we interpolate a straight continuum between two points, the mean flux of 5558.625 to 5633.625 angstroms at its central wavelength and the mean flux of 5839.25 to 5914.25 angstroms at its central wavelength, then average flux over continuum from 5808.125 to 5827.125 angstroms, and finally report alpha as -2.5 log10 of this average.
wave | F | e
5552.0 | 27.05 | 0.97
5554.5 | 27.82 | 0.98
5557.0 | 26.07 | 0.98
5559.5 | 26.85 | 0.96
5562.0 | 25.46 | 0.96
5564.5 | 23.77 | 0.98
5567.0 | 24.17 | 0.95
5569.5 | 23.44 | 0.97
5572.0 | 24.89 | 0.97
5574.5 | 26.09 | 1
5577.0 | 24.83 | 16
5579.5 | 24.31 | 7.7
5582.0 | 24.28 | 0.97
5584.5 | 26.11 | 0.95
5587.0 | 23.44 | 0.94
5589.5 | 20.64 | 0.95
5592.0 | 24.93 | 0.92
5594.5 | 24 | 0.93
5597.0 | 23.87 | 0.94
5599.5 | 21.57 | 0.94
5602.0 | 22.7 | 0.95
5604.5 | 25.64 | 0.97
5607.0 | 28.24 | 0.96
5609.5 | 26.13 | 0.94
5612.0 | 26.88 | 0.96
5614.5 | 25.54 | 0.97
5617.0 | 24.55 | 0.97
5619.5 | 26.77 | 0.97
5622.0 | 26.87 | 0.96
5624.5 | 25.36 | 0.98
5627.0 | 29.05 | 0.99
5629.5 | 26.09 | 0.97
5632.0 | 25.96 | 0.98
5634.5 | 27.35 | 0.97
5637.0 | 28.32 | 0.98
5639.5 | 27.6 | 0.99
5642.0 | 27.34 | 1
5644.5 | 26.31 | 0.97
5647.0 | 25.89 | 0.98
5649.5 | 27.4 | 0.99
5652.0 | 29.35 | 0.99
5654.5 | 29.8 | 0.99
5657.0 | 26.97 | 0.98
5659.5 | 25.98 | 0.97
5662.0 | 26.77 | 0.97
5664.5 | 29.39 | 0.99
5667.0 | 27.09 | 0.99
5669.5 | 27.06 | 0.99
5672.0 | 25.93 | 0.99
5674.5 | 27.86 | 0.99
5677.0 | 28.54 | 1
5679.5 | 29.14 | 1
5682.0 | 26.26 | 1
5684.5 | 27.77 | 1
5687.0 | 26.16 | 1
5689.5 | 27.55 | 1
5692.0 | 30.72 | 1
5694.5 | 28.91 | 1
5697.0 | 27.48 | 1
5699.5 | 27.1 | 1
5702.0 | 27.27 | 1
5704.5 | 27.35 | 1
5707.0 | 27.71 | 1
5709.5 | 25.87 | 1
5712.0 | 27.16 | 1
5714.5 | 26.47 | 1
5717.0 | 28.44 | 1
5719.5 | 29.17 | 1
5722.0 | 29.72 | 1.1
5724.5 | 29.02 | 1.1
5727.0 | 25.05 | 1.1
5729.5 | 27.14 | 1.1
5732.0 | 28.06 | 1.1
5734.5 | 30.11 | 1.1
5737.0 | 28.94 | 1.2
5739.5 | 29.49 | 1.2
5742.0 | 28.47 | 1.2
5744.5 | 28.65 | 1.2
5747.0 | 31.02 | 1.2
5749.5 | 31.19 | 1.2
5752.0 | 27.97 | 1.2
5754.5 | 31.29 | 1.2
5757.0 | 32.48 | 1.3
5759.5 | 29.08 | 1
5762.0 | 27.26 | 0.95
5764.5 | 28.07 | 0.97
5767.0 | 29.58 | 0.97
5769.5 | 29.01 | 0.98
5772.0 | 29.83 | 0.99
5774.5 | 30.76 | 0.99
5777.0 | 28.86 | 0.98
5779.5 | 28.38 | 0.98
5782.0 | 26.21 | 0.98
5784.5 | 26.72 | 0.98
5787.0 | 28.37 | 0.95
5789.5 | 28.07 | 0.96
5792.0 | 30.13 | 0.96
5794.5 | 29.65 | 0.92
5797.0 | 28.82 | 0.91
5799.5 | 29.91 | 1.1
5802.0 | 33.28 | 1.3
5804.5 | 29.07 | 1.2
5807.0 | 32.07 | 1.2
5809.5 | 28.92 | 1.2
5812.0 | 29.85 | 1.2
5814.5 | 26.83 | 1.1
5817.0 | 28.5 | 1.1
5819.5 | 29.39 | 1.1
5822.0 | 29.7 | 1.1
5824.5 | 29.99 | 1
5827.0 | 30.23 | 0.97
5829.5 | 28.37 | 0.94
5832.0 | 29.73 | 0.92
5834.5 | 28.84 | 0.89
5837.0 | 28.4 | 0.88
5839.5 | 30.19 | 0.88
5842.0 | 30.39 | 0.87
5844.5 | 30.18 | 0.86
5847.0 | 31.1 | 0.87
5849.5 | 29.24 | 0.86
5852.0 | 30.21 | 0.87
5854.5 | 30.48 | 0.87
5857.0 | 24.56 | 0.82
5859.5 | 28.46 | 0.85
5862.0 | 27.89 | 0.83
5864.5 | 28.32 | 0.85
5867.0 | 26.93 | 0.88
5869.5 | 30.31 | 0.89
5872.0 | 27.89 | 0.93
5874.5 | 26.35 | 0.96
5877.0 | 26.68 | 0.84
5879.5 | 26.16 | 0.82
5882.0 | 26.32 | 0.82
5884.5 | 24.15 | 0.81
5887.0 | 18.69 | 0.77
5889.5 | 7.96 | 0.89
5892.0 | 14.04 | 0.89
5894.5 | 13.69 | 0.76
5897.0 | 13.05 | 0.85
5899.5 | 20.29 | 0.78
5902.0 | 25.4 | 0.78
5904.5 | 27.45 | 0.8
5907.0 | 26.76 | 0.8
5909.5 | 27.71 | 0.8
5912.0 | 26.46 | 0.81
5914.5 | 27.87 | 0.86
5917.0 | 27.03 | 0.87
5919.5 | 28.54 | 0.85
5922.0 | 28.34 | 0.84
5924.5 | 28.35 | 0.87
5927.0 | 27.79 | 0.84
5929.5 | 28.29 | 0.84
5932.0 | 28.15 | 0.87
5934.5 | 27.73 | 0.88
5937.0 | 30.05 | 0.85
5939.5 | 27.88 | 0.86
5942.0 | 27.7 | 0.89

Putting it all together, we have -0.16 mag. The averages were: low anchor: 25.1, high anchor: 25.2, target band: 29.1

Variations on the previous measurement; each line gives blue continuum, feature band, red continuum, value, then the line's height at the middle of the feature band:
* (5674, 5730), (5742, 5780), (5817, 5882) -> -0.05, 28.1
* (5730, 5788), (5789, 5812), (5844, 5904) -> -0.10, 27.4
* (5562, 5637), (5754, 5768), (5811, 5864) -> -0.06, 27.9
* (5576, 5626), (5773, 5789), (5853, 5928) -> -0.14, 24.8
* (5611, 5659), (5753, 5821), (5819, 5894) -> -0.09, 26.9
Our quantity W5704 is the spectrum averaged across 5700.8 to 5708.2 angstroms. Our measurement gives 27.4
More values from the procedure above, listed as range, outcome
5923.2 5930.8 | 28.1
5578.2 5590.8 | 23.8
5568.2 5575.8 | 24.8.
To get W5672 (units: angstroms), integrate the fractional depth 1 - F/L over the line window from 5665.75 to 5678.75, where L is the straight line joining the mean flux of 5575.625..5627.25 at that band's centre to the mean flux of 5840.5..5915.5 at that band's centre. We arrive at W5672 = -1.2 angstroms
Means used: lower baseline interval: 25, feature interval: 27.4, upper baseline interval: 25.2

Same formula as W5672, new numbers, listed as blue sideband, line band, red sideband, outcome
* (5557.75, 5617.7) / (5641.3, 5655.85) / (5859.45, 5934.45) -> -1.7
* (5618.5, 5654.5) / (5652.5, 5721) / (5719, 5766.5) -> 1.1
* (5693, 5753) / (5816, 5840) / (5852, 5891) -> -2.8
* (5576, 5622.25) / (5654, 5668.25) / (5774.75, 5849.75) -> -0.8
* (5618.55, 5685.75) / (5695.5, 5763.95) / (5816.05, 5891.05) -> -2.7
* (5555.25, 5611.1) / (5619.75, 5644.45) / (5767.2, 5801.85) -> -1.3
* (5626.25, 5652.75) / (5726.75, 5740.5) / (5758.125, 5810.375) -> 0.1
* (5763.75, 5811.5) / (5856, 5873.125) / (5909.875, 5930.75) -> 0.4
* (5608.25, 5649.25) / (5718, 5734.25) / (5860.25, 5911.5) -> -1.8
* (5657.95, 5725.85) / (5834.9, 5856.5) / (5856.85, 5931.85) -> -3.7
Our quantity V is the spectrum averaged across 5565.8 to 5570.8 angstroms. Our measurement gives 23.8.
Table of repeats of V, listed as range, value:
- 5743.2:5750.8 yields 30.3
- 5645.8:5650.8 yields 26.7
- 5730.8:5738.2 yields 29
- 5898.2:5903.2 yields 22.7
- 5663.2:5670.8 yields 27.8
